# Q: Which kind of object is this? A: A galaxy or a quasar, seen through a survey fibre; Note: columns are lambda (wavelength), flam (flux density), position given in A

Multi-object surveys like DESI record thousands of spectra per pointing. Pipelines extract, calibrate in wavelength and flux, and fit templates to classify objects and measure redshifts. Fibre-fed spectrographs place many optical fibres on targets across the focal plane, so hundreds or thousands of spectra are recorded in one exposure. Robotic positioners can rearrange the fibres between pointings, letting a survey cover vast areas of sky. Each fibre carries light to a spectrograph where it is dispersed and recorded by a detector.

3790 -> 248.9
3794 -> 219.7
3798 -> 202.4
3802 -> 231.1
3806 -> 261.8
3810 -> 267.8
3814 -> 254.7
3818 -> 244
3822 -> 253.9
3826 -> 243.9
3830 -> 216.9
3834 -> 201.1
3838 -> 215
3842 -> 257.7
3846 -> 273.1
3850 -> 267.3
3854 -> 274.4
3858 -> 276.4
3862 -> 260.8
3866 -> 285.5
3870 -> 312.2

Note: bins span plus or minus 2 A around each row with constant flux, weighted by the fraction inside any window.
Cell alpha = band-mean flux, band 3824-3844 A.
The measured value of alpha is 227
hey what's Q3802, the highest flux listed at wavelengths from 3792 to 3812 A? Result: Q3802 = 267.8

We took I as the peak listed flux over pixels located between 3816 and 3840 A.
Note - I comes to 253.9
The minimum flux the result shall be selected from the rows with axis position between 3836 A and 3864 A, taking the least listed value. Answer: 215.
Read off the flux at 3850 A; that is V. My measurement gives 267.3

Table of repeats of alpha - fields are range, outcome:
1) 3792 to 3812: 237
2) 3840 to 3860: 270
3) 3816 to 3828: 247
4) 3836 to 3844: 236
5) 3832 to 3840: 208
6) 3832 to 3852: 243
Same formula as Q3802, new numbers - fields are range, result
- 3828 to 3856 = 274.4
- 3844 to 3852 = 273.1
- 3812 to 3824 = 254.7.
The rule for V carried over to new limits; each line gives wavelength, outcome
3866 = 285.5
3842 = 257.7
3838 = 215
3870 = 312.2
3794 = 219.7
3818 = 244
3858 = 276.4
